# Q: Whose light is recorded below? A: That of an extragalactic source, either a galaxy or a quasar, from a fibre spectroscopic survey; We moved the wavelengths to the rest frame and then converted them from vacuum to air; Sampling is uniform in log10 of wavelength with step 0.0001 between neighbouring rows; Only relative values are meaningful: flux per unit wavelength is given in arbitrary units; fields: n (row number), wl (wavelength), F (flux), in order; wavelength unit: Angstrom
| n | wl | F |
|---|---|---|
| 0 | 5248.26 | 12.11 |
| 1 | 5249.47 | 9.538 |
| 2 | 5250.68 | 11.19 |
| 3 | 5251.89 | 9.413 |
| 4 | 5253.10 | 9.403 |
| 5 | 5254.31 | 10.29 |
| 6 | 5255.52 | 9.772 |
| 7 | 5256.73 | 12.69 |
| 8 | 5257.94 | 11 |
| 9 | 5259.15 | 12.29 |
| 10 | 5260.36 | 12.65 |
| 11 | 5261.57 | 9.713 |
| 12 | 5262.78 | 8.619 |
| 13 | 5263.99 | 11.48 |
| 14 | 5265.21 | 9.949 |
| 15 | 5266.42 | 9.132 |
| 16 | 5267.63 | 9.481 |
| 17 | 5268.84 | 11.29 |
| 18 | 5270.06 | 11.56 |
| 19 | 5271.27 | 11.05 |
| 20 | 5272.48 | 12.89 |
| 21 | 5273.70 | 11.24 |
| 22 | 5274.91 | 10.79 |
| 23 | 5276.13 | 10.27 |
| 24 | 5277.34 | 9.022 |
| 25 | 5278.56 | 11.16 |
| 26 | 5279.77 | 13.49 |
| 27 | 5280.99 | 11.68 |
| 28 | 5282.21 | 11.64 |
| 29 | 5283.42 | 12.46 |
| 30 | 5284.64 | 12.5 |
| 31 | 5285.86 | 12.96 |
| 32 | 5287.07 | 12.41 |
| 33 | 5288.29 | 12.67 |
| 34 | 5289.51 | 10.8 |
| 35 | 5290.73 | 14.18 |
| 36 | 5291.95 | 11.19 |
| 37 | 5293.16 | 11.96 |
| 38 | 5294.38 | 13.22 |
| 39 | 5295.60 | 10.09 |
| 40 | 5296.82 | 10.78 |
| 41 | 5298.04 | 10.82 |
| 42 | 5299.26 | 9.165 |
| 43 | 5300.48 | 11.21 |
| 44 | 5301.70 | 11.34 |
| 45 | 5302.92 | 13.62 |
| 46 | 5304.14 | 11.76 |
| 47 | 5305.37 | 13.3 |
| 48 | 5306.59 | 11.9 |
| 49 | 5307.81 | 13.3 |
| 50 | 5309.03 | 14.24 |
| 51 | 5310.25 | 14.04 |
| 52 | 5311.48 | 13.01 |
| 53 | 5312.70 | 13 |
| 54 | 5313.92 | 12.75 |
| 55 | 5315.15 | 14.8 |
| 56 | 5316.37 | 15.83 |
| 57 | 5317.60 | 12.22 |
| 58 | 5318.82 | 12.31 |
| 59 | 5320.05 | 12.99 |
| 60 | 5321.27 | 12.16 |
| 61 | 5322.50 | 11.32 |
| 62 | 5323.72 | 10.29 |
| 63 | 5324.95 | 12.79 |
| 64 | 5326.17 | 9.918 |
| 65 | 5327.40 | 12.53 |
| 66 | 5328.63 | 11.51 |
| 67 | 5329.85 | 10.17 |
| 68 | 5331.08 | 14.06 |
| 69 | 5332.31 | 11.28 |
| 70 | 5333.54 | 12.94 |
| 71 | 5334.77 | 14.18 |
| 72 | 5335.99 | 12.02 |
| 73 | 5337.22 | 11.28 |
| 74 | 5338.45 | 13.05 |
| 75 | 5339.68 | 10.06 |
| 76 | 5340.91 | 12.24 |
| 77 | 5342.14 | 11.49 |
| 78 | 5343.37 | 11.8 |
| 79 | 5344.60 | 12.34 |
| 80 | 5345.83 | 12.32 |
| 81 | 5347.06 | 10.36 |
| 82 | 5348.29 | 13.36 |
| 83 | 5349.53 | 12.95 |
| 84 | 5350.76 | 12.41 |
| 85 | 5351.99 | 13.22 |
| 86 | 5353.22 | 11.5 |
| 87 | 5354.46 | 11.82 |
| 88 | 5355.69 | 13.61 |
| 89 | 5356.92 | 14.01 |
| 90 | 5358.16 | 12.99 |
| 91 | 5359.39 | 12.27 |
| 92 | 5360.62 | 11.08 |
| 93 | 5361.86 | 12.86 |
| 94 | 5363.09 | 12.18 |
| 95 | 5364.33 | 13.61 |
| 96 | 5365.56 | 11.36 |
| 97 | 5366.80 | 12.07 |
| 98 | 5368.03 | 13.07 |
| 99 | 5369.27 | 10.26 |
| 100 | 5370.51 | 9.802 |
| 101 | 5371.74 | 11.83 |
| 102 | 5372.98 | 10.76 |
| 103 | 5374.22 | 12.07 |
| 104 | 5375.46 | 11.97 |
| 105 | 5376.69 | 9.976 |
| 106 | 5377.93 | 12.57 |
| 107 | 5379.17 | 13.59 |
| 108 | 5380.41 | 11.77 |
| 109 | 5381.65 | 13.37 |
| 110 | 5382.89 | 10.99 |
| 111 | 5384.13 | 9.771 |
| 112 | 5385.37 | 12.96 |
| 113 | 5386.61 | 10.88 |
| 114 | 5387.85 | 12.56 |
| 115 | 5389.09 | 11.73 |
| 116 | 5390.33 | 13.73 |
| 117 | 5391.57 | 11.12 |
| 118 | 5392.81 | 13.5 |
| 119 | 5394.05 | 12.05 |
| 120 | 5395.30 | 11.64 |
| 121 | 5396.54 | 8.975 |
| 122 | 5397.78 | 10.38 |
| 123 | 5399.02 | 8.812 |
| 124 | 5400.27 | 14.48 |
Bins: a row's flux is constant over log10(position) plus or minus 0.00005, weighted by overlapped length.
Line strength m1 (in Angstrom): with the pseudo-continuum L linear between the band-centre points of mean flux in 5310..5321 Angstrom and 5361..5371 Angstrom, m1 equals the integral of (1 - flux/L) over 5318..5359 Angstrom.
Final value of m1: 1.69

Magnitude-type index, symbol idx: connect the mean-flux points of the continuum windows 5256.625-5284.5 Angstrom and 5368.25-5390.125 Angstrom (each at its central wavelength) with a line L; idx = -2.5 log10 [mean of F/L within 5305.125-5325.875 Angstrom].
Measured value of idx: -0.14 mag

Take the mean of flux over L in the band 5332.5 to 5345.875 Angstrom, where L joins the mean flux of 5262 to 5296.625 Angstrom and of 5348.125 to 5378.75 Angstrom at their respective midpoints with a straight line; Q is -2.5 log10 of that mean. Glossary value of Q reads -0.02 mag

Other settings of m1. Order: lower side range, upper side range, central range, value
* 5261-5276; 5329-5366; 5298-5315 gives -1.6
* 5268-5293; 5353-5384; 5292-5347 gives -1.5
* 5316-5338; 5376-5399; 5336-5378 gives -0.3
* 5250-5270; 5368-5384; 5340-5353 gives -1.0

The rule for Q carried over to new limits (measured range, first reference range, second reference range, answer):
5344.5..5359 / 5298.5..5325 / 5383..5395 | -0.03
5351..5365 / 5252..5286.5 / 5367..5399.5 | -0.11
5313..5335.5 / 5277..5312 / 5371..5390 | -0.04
